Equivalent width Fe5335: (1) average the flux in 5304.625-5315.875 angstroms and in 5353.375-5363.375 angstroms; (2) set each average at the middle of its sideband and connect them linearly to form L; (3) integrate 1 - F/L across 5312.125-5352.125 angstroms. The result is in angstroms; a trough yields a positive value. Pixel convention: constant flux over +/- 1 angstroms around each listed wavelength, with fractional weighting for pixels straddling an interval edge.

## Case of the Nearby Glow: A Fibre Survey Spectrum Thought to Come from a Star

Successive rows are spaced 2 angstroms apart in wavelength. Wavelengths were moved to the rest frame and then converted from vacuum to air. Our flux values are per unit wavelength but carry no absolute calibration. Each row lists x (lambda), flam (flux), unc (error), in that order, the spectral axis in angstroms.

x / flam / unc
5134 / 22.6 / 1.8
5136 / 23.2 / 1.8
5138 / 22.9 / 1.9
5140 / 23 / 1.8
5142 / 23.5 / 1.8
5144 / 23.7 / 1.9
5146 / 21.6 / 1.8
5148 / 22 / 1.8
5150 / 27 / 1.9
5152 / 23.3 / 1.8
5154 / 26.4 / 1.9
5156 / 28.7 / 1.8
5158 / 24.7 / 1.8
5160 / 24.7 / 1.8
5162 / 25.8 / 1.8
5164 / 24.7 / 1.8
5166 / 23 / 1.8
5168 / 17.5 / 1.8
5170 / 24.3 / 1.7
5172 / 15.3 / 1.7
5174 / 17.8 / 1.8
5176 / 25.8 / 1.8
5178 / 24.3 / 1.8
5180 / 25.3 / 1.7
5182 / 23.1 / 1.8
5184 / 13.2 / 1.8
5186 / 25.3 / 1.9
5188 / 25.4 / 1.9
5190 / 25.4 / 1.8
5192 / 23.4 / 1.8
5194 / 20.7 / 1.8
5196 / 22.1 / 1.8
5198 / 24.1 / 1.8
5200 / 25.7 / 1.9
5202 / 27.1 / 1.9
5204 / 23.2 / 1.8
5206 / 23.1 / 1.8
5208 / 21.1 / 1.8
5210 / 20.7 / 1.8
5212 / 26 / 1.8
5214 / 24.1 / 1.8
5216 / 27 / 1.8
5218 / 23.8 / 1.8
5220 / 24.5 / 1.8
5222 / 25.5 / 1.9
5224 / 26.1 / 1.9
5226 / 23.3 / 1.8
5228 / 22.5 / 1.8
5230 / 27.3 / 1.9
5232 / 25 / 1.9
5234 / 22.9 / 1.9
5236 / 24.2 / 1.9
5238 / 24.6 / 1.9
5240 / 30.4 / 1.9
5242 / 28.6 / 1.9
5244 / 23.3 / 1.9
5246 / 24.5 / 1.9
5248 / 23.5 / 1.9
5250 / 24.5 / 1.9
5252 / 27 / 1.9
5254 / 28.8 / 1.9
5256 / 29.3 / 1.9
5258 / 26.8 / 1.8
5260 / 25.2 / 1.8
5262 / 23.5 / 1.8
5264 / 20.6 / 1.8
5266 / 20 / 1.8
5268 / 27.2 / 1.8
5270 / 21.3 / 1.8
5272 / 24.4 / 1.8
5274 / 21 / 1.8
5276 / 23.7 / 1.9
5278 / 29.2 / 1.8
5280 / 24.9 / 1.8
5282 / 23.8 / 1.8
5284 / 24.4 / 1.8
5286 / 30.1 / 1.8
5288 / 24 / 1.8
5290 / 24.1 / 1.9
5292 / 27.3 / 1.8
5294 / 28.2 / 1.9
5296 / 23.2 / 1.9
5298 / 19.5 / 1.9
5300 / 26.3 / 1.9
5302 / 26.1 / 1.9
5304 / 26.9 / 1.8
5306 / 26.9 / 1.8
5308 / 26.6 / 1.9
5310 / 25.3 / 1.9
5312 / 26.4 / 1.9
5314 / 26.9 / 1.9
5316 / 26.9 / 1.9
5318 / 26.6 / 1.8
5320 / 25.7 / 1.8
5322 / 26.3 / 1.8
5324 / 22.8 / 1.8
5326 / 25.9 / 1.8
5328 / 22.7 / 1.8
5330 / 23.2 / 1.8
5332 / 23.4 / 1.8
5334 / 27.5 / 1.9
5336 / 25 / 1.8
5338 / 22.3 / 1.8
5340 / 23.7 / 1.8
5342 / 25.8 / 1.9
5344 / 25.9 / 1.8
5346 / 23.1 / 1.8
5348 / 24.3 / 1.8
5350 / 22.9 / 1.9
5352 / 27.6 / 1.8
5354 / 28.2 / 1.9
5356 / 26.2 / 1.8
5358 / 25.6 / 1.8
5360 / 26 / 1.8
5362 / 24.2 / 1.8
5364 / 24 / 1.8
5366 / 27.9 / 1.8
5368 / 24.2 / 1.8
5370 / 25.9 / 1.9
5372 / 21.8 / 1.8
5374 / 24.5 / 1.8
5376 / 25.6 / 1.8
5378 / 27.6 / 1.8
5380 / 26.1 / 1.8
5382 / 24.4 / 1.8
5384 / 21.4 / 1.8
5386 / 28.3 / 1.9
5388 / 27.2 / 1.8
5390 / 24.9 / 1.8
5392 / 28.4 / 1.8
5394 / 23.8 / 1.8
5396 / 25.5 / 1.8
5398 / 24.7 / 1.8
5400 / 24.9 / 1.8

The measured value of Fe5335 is 2.0 angstroms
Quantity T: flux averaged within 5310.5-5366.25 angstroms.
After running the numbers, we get 25.2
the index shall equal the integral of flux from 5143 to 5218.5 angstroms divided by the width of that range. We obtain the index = 23.4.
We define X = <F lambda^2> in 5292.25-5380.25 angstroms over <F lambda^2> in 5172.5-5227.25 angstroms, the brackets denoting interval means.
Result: 1.13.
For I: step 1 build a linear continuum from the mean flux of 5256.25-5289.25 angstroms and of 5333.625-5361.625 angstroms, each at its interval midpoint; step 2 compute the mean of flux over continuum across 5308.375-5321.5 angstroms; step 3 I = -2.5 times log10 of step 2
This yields -0.06 mag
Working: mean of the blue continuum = 24.5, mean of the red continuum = 25.2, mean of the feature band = 26.3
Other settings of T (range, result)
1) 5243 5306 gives 25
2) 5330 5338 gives 24.7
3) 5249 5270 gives 25.1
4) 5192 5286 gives 24.6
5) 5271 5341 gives 25.2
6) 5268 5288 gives 24.8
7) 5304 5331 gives 25.6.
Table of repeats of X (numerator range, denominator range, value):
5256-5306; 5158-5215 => 1.12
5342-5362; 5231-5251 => 1.06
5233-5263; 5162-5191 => 1.19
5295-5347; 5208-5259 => 1.02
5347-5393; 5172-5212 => 1.19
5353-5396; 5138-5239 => 1.16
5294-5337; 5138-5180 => 1.15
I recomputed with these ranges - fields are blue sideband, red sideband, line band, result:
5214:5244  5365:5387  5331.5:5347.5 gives 0.03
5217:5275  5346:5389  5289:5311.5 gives -0.02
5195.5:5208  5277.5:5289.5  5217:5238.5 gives 0.00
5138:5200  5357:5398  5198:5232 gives -0.03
